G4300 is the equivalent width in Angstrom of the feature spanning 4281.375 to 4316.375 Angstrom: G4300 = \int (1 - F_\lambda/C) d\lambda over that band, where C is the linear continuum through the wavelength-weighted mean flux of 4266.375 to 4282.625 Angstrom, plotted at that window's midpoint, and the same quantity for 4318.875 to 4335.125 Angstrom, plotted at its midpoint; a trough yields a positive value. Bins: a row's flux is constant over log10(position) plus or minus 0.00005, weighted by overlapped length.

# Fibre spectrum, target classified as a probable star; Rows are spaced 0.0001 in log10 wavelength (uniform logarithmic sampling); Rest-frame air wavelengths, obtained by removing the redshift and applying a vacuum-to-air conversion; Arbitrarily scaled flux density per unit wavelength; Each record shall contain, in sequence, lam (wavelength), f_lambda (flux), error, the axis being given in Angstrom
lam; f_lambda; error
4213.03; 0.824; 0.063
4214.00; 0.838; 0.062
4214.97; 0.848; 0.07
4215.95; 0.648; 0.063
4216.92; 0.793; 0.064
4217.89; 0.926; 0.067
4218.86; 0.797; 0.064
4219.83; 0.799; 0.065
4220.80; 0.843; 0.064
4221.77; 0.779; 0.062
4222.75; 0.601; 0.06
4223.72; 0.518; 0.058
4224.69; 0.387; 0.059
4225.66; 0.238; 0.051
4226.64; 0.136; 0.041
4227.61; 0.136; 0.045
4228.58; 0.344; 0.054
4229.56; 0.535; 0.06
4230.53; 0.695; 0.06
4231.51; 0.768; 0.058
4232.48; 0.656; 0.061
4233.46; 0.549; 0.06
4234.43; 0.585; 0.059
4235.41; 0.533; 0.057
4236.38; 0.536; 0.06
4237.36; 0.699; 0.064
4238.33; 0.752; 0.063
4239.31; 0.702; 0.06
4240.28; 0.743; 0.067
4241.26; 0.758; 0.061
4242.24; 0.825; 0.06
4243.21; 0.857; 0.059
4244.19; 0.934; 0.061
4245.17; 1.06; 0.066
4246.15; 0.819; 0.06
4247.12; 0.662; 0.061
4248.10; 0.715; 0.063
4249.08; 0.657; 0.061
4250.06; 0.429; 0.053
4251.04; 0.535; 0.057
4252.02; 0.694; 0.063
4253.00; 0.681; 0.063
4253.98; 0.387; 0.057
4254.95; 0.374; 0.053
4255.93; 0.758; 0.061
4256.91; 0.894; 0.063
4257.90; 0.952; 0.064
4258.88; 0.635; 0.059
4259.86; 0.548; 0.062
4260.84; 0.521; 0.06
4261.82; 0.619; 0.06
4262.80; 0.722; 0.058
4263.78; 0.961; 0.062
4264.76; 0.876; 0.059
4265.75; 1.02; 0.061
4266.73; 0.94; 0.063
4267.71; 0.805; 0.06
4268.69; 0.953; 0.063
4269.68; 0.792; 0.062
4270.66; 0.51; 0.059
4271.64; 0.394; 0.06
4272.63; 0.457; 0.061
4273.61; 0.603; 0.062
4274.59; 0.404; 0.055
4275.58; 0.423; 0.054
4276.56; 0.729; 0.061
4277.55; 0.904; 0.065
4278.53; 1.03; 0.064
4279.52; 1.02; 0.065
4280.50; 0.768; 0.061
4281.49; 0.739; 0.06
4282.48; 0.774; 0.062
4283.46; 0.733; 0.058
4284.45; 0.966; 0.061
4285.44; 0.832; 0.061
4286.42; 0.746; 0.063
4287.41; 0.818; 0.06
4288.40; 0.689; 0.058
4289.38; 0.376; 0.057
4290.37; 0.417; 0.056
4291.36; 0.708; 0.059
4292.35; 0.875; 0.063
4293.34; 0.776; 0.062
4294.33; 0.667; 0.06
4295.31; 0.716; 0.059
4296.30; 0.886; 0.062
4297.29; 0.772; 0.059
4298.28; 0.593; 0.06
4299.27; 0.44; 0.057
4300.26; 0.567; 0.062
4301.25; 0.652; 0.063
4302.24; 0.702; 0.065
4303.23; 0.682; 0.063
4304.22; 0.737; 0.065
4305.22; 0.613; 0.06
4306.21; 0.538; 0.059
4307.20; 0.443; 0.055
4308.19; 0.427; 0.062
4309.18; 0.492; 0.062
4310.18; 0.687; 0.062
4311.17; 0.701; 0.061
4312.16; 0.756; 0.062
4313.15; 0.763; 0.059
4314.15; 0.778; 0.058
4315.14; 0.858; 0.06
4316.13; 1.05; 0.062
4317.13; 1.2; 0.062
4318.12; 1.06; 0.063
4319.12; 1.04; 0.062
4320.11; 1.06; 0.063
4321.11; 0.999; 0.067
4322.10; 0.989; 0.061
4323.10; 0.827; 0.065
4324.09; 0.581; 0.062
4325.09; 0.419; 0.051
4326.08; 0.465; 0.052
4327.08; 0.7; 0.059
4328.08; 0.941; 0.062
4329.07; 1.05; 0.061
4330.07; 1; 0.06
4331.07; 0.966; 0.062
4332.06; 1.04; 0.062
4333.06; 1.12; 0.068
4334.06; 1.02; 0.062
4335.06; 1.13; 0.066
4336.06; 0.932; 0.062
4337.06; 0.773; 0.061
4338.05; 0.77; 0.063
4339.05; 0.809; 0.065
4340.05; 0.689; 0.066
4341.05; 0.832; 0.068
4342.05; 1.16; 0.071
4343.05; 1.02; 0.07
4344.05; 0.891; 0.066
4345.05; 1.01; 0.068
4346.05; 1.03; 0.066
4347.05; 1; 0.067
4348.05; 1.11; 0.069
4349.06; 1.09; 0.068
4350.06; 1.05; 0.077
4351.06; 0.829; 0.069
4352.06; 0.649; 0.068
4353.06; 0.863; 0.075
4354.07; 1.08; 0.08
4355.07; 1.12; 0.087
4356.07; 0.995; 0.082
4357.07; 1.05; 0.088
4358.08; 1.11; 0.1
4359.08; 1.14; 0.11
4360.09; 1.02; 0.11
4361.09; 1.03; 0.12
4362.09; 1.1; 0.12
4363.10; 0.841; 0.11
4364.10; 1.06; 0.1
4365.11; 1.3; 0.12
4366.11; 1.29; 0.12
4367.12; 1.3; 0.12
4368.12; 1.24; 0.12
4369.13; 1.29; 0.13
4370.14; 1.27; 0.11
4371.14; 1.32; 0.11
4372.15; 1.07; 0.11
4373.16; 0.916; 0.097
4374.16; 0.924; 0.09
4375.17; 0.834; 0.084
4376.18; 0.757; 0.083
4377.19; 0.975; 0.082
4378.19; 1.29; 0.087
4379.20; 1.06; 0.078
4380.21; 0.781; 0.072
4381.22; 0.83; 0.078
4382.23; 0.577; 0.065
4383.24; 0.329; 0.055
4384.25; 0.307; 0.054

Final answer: 4.7 Angstrom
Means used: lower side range 0.717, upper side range 0.895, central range 0.691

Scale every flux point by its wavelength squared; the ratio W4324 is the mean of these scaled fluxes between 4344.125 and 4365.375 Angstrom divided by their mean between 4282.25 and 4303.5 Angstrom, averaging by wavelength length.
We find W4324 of 1.50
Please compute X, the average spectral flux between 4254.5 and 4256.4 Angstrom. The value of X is 0.568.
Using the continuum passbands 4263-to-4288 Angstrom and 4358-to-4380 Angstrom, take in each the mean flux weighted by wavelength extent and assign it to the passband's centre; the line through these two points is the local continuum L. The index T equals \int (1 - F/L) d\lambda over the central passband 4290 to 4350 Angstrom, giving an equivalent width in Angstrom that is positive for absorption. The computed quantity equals 6.9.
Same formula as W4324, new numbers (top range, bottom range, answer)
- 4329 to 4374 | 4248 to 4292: 1.53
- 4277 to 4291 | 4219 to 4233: 1.47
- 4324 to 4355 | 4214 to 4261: 1.46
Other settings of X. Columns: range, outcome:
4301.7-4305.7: 0.682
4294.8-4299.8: 0.681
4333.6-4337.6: 0.962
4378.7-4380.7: 0.92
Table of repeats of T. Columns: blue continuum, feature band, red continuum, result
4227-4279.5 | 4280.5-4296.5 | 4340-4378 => 1.40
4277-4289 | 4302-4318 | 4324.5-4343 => 2.52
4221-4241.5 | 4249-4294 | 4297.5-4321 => -3.88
